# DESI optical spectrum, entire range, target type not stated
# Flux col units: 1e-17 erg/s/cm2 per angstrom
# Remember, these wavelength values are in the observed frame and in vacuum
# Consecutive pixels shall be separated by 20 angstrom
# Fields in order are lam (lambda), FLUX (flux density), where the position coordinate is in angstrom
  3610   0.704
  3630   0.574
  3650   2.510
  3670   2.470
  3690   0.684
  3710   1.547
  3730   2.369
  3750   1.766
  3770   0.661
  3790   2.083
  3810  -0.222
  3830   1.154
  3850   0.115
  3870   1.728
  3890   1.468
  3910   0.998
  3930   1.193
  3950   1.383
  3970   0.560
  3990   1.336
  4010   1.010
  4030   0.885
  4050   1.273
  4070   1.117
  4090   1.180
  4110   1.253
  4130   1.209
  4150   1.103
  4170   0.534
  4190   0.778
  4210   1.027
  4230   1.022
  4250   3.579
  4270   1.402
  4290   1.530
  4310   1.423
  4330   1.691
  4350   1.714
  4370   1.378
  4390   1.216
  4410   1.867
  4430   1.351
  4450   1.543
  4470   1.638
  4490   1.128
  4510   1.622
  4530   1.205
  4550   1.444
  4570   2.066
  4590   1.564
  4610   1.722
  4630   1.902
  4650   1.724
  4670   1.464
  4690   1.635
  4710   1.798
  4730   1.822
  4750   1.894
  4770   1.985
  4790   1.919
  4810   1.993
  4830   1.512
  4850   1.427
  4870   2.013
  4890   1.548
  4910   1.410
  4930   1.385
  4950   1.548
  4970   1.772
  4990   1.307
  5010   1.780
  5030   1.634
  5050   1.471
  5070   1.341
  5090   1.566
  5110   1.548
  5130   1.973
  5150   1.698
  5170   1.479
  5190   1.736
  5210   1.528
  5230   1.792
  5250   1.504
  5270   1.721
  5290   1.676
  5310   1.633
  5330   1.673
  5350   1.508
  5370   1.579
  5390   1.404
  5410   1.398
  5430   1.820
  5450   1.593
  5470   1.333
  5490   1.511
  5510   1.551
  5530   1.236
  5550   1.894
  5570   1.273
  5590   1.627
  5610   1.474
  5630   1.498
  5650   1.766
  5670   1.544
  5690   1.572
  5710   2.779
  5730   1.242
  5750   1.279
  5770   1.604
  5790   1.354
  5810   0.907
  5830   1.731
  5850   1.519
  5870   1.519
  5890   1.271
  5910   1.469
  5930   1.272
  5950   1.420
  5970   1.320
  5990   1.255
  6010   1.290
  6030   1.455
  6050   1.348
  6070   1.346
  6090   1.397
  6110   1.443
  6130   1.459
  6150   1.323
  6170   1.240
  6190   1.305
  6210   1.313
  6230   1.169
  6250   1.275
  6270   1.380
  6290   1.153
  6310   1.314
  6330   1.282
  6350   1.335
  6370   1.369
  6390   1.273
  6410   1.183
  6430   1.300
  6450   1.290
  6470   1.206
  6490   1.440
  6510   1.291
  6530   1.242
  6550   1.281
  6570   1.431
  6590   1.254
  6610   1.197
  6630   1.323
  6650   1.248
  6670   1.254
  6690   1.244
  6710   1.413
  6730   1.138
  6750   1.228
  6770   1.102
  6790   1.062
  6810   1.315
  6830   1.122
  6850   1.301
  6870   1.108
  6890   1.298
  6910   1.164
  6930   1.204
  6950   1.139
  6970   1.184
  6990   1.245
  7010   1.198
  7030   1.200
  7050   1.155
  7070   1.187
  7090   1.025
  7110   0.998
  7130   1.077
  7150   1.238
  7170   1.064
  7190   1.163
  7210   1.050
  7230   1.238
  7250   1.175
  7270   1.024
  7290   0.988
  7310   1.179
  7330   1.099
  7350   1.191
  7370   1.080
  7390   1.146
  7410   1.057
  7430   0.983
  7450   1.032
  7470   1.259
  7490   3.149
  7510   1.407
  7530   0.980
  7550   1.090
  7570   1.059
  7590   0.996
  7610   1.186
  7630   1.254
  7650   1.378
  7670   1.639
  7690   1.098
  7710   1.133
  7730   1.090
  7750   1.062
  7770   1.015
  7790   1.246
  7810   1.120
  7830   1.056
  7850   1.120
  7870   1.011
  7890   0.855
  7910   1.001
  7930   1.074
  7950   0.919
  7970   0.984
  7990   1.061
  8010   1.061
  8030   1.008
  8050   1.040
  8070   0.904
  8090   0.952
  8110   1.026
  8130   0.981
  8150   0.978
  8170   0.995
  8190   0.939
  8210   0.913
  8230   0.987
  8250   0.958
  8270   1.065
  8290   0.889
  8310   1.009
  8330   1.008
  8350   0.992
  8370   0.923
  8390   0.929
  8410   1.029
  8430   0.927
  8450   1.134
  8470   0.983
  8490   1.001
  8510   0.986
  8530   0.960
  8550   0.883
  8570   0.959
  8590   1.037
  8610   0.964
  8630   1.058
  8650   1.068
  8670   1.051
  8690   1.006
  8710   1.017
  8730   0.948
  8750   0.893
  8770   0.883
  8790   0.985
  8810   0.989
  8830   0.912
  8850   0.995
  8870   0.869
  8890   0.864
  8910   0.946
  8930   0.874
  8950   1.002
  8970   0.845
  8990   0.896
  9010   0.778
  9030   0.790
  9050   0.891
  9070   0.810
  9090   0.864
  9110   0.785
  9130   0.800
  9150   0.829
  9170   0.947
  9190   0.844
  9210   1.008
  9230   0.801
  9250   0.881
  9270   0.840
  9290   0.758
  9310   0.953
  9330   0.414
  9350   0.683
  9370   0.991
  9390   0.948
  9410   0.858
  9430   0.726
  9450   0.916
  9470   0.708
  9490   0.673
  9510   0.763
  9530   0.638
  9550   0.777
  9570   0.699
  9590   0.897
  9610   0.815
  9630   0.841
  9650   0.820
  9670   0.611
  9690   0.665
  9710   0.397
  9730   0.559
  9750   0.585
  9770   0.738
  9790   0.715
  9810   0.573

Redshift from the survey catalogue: 0.140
